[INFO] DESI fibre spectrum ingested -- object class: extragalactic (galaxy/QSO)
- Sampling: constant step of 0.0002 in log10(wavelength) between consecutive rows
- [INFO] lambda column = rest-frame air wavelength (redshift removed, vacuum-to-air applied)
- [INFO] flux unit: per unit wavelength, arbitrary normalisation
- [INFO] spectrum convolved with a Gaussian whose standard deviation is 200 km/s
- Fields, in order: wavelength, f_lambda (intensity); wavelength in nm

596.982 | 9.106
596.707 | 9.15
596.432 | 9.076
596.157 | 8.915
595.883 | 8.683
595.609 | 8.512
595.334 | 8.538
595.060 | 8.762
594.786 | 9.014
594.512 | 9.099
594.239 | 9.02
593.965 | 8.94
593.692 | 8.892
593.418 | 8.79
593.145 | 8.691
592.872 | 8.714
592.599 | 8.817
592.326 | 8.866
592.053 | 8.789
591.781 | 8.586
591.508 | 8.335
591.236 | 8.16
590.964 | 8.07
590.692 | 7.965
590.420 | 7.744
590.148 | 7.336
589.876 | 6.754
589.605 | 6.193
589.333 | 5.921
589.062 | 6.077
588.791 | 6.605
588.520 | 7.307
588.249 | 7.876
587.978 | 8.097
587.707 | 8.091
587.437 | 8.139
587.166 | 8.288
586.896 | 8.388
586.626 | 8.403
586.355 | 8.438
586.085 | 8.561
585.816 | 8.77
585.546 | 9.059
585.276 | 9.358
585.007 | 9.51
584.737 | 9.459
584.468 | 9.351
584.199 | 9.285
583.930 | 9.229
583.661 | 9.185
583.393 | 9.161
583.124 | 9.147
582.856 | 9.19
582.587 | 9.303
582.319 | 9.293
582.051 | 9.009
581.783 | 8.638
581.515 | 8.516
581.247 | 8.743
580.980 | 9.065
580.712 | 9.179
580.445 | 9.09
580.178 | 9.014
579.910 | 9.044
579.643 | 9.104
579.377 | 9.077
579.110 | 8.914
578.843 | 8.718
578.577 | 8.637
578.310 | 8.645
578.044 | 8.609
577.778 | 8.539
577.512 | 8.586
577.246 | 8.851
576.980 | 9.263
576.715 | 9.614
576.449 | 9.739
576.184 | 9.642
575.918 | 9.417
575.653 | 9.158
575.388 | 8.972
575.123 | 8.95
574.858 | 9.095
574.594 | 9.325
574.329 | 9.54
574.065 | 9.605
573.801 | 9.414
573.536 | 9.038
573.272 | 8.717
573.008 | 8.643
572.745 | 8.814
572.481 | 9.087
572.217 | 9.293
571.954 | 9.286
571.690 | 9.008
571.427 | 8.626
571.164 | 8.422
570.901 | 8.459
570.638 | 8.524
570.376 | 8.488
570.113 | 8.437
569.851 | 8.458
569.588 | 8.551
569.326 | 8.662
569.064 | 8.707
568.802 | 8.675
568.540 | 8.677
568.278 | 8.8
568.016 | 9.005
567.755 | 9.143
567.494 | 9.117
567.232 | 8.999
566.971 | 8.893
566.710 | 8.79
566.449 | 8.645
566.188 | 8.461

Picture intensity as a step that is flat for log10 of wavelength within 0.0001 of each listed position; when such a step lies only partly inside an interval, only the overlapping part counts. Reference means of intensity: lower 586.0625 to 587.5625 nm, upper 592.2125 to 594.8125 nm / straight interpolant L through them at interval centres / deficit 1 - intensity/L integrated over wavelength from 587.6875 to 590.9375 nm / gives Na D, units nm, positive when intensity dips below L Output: 0.53 nm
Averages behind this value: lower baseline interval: 8.35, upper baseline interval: 8.88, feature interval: 7.16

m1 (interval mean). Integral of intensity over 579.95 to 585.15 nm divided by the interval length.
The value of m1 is 9.12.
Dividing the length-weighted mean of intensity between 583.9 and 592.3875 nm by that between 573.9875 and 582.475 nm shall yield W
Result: 0.90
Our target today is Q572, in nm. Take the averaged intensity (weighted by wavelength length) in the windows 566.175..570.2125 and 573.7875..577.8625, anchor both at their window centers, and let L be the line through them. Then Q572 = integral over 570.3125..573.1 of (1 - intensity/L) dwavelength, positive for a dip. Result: 0.057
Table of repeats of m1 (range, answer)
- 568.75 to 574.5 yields 8.85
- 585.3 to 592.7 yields 7.93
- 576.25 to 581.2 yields 8.99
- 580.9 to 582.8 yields 8.94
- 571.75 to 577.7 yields 9.18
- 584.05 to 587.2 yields 8.93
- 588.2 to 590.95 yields 7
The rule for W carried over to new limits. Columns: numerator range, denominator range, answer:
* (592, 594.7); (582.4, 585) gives 0.96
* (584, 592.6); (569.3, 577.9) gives 0.91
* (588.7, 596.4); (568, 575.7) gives 0.92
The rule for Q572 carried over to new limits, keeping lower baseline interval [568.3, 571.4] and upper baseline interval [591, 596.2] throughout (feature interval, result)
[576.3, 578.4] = -0.092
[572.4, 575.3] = -0.175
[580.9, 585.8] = -0.268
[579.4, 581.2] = -0.090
